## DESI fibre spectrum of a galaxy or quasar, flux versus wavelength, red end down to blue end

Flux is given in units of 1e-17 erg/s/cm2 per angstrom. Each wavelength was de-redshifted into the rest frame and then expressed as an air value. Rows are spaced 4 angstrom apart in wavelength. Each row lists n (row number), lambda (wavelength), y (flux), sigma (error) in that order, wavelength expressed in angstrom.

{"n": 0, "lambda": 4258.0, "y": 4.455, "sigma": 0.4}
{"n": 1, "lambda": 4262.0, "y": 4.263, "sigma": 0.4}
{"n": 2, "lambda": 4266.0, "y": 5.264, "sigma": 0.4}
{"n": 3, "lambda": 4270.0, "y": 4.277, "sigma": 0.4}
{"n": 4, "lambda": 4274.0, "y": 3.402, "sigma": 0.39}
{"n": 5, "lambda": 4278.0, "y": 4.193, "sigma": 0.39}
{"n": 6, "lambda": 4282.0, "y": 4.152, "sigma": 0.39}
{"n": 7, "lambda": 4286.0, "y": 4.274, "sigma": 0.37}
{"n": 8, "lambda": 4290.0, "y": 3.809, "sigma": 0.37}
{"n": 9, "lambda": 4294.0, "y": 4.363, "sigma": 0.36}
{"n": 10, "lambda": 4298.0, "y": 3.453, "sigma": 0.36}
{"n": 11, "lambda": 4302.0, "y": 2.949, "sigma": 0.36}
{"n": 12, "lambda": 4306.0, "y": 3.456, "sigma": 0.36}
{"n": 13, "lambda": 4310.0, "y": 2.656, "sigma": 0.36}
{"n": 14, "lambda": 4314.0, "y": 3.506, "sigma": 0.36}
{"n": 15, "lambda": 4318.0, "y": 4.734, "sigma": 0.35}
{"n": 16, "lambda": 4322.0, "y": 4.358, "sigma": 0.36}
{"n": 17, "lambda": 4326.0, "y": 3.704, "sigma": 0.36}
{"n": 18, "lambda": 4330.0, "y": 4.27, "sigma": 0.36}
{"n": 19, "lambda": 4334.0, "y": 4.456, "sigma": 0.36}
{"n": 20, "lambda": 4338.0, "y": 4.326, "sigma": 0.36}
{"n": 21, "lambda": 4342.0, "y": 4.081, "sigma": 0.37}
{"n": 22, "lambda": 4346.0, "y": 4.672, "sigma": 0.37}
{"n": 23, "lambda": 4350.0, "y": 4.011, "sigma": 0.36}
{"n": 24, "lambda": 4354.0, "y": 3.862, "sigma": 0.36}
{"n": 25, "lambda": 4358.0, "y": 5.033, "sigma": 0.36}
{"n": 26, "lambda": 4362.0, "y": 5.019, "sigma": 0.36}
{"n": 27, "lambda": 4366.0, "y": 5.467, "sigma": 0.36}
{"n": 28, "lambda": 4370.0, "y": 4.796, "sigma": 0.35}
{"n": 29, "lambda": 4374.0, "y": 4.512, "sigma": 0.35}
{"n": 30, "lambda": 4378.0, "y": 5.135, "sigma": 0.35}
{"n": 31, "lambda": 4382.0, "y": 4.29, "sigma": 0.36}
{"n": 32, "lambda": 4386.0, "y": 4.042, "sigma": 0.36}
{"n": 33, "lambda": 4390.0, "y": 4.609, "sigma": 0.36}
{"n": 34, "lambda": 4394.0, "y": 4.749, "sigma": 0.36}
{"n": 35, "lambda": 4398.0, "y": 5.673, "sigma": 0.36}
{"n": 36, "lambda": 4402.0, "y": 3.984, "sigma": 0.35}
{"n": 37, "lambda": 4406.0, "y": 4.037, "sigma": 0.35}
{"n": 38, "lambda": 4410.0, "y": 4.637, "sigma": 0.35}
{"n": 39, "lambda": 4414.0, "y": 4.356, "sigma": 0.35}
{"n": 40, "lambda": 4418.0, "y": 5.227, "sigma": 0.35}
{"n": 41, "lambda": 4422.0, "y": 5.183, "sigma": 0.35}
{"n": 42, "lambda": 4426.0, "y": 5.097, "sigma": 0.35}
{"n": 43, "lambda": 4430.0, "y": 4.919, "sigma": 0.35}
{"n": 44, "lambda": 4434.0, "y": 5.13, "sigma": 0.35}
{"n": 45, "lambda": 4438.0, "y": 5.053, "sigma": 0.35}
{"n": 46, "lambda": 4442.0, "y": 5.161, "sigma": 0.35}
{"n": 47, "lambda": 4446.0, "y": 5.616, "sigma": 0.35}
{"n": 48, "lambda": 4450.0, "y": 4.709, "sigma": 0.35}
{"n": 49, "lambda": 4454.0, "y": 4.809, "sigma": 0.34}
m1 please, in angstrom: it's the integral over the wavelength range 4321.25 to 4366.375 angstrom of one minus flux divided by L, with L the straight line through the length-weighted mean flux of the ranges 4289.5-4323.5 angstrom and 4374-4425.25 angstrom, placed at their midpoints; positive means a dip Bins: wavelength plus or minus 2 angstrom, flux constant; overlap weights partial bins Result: -3.6 angstrom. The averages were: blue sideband 3.68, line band 4.4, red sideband 4.67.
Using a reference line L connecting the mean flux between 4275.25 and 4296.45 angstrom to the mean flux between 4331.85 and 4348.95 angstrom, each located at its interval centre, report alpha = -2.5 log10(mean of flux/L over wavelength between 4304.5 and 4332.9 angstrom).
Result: 0.12 mag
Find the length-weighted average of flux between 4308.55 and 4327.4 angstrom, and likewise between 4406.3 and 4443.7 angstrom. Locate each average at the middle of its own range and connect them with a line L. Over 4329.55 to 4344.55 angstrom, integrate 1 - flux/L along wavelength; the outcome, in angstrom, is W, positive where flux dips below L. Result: -1.0 angstrom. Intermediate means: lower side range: 3.83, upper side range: 4.93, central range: 4.3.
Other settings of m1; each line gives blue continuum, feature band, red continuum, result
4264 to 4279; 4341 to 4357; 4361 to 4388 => 1.43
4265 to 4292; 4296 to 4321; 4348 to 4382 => 4.92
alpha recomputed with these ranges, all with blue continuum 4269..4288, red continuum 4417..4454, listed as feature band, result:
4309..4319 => 0.18 mag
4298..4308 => 0.28 mag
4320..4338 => 0.04 mag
